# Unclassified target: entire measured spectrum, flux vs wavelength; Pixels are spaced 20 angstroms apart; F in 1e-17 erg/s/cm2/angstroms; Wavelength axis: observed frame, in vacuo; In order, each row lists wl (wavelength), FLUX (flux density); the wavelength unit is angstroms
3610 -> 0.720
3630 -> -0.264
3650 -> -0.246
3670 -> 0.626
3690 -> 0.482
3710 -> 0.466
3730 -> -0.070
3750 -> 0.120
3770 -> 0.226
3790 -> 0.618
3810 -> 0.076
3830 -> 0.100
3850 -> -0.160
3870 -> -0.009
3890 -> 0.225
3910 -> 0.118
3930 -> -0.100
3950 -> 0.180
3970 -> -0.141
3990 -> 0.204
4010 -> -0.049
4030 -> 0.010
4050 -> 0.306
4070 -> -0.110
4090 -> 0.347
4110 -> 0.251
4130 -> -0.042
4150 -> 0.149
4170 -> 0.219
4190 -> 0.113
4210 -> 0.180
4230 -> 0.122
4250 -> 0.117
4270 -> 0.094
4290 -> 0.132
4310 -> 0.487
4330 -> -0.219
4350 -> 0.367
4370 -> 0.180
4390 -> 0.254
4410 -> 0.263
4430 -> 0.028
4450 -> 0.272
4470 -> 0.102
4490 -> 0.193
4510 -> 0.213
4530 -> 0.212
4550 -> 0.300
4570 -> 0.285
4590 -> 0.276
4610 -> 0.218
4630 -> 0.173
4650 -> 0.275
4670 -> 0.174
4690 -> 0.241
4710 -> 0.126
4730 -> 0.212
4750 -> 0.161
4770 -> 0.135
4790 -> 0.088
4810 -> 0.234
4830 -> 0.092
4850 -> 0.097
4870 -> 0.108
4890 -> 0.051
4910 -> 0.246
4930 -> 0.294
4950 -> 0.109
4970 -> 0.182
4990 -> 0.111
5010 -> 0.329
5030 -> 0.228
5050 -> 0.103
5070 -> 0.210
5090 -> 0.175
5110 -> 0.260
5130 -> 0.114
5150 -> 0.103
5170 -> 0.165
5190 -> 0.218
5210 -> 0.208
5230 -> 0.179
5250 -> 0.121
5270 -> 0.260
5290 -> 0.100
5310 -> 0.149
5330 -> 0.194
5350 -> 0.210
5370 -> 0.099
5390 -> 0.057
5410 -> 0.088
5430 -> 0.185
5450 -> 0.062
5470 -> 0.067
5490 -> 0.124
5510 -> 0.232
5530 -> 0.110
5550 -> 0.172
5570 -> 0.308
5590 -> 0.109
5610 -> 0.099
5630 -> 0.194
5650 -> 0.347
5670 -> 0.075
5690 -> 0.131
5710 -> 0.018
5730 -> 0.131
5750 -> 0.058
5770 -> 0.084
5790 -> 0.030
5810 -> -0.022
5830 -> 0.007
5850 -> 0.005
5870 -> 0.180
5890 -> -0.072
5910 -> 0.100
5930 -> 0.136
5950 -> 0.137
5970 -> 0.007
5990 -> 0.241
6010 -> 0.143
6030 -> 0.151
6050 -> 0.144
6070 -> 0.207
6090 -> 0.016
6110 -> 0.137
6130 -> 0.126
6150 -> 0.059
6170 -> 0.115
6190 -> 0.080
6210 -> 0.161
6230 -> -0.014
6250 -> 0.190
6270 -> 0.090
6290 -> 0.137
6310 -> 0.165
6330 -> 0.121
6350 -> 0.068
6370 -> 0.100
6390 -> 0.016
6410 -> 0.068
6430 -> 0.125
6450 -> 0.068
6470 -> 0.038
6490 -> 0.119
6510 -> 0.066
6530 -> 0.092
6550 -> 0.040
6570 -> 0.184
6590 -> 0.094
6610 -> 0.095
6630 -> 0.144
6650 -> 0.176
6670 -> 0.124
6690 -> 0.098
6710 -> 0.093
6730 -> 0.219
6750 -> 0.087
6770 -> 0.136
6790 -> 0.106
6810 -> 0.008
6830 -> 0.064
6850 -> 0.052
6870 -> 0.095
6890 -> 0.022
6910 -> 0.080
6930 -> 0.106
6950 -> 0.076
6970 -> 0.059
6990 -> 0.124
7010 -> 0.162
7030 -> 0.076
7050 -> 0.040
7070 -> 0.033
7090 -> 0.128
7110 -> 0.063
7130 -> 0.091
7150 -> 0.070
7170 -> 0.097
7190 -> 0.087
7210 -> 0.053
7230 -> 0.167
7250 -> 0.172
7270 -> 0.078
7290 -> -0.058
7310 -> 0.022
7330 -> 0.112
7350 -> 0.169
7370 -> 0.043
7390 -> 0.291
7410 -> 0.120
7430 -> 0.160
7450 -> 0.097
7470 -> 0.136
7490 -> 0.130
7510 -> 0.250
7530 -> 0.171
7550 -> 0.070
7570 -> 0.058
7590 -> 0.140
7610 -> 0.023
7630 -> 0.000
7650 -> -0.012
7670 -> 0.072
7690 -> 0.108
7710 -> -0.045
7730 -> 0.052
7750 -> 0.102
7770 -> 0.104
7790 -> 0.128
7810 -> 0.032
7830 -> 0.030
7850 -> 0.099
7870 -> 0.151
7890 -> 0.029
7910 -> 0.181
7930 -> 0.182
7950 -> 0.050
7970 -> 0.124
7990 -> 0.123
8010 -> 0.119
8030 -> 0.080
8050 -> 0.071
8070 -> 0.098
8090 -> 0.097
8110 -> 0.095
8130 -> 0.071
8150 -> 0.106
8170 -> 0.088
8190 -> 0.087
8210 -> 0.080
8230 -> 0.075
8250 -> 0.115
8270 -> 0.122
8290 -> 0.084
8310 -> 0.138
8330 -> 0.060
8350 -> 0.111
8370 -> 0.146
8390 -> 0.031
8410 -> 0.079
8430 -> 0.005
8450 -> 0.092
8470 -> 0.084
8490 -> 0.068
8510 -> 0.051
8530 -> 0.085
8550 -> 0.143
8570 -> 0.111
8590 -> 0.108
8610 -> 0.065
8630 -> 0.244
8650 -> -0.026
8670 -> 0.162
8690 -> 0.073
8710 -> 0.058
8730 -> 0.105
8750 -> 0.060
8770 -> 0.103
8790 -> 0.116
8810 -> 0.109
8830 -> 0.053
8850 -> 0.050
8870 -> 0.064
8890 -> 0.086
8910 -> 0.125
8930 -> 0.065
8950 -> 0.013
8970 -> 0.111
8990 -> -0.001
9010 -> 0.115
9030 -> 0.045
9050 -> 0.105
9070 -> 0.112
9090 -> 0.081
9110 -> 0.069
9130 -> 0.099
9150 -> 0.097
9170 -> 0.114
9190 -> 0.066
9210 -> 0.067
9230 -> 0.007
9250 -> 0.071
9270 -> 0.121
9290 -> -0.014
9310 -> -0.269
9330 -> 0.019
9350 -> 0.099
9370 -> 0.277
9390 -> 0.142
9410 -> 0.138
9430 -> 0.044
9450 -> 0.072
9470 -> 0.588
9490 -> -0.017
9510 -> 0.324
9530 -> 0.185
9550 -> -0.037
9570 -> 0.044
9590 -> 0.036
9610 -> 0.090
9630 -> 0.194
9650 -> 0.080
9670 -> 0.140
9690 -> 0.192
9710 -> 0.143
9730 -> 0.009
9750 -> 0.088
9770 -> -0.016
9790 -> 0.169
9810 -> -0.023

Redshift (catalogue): 0.13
